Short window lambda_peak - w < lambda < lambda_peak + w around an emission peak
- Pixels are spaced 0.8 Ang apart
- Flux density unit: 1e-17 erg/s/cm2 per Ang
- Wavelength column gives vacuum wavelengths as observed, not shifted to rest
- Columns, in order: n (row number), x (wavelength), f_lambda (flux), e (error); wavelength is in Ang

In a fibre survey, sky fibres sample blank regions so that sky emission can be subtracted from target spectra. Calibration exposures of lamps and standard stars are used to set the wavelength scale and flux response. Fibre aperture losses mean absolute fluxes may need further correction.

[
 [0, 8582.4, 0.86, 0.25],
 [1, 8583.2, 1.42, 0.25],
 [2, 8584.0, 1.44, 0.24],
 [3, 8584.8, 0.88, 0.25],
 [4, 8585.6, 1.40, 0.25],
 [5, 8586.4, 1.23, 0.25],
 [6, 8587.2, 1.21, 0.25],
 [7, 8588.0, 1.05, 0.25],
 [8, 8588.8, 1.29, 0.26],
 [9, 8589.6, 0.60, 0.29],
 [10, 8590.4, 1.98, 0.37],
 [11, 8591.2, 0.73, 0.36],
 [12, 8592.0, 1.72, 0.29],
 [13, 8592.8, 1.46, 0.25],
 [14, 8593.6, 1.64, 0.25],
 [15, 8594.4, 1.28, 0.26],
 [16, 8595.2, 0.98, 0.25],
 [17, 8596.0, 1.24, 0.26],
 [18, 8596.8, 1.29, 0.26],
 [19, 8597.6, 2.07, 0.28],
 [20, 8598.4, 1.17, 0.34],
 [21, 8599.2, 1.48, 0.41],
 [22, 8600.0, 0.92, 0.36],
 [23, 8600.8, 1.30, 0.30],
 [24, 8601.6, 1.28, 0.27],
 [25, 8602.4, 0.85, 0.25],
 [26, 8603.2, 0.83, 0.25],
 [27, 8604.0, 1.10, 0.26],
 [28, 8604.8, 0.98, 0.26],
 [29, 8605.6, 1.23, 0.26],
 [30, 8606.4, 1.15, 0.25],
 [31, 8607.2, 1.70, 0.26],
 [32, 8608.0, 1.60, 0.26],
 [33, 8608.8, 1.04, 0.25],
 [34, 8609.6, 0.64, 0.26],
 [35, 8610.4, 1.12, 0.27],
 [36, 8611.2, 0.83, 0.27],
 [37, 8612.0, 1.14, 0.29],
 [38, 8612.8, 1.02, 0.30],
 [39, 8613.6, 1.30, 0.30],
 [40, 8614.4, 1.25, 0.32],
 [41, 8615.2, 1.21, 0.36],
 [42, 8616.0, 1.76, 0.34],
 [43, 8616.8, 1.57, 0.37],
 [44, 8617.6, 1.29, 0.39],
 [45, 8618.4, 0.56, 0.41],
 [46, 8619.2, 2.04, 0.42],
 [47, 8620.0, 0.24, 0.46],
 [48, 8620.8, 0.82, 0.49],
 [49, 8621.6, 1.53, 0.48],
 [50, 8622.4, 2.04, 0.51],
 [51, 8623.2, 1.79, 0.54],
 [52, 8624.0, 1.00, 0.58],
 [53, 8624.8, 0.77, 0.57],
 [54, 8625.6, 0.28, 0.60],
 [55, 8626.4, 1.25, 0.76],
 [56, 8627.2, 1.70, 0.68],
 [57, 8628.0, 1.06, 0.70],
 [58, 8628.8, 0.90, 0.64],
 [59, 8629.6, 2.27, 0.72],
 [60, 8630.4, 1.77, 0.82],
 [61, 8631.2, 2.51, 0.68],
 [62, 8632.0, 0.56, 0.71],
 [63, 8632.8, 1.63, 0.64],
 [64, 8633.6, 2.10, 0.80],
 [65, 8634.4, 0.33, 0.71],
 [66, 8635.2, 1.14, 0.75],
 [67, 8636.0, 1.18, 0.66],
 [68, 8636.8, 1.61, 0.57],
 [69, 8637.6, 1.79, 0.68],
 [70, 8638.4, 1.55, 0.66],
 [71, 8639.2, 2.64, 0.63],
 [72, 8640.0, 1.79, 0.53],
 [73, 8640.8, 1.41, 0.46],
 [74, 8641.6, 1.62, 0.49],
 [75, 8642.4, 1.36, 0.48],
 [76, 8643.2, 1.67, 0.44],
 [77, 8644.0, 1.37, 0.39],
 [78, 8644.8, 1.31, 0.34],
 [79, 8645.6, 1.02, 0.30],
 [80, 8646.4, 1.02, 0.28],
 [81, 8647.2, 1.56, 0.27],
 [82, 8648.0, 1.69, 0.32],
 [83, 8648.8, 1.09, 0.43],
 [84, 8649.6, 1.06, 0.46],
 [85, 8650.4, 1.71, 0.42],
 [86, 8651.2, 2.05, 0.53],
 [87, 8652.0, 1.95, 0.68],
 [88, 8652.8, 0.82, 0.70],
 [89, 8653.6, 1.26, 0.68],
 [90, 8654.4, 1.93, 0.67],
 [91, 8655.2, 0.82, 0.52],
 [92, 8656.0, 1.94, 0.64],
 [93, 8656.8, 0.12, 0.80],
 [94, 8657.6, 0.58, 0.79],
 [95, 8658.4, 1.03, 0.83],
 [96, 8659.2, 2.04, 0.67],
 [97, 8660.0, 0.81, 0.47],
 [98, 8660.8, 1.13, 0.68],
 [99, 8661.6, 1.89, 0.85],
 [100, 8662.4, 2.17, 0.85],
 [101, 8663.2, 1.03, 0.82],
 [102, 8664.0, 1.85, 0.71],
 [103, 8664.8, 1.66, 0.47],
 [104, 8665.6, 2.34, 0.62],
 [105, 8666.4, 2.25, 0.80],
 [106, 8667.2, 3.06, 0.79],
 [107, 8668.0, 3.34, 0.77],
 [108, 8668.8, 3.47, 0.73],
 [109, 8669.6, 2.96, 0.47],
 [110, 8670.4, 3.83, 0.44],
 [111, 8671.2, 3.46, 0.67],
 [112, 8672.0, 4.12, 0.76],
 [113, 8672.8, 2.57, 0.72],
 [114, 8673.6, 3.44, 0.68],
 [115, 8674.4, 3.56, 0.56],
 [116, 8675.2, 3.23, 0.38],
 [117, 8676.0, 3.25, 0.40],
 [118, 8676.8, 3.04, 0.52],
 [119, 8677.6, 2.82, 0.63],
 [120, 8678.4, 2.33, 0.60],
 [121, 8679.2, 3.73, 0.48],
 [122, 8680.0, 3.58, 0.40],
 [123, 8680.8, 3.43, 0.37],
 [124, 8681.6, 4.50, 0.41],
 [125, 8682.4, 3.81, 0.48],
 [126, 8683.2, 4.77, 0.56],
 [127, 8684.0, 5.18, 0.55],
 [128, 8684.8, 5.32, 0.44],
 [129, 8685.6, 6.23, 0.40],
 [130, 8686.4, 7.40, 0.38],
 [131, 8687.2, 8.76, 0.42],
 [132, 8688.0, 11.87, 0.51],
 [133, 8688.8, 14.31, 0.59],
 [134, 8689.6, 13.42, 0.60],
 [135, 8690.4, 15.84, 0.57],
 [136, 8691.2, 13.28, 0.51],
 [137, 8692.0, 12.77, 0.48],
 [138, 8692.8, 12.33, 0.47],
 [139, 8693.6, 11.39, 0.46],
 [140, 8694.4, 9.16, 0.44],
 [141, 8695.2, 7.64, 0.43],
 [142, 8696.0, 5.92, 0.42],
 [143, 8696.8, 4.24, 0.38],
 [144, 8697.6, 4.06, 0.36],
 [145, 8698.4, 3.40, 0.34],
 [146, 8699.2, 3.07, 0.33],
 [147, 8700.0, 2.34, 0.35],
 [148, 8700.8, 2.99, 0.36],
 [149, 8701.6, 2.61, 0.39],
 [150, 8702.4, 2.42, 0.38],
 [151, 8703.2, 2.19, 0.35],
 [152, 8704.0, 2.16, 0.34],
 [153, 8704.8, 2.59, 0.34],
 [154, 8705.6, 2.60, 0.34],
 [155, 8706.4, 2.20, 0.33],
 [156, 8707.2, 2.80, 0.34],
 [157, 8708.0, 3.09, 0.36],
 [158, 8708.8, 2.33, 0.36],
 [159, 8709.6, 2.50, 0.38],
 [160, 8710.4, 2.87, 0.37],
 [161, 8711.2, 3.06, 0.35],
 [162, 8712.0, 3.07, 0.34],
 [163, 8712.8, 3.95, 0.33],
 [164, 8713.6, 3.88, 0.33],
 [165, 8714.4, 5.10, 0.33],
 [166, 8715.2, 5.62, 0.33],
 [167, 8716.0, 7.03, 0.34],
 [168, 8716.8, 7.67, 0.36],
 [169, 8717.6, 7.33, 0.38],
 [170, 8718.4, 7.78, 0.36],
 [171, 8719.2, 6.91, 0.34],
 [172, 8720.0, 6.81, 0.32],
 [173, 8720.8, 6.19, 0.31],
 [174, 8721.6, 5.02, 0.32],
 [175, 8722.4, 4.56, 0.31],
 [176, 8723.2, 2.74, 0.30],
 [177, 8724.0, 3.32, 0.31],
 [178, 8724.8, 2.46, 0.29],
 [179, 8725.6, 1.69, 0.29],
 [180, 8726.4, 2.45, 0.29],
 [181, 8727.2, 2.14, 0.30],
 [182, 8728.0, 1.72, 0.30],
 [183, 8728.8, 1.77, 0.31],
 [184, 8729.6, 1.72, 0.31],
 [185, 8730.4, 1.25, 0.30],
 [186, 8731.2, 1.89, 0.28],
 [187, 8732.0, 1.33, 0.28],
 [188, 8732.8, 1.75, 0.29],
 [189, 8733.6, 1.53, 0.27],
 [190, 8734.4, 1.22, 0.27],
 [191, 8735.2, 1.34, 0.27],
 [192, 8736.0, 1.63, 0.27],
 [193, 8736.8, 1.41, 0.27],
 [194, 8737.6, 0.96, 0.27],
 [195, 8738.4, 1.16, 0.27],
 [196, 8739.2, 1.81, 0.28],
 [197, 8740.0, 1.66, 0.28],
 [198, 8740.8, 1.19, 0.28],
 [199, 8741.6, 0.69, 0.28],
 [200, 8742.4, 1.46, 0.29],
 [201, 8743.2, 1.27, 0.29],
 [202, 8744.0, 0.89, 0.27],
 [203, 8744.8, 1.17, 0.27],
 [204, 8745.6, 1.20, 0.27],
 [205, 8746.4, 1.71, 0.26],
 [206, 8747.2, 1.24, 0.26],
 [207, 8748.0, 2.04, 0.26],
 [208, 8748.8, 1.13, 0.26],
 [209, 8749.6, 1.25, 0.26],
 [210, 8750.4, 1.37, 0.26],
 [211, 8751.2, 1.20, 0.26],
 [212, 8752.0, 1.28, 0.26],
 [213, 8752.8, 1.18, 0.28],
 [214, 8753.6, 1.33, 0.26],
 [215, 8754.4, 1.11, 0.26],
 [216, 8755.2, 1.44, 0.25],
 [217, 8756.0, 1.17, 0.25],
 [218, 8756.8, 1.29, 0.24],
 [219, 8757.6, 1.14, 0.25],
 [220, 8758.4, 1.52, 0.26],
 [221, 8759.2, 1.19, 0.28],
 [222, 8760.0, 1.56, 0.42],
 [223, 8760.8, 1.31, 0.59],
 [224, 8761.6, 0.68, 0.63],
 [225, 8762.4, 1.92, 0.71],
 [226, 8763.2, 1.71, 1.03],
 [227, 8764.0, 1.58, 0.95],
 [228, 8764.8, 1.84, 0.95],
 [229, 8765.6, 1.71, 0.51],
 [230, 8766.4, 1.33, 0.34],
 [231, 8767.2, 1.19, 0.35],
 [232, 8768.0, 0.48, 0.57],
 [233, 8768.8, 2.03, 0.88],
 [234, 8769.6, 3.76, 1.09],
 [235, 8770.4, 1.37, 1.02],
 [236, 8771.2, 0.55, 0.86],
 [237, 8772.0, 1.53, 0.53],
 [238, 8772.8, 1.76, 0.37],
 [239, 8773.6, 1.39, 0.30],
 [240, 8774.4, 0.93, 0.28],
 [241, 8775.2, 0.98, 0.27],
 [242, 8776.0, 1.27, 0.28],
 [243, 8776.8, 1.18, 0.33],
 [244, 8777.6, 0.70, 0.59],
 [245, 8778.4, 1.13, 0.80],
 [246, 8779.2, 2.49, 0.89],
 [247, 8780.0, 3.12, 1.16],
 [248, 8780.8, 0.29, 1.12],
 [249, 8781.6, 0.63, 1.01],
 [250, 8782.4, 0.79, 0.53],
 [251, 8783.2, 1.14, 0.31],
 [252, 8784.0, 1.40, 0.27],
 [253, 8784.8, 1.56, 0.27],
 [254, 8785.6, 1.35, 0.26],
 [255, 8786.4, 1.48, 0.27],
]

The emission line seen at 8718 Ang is [N II]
